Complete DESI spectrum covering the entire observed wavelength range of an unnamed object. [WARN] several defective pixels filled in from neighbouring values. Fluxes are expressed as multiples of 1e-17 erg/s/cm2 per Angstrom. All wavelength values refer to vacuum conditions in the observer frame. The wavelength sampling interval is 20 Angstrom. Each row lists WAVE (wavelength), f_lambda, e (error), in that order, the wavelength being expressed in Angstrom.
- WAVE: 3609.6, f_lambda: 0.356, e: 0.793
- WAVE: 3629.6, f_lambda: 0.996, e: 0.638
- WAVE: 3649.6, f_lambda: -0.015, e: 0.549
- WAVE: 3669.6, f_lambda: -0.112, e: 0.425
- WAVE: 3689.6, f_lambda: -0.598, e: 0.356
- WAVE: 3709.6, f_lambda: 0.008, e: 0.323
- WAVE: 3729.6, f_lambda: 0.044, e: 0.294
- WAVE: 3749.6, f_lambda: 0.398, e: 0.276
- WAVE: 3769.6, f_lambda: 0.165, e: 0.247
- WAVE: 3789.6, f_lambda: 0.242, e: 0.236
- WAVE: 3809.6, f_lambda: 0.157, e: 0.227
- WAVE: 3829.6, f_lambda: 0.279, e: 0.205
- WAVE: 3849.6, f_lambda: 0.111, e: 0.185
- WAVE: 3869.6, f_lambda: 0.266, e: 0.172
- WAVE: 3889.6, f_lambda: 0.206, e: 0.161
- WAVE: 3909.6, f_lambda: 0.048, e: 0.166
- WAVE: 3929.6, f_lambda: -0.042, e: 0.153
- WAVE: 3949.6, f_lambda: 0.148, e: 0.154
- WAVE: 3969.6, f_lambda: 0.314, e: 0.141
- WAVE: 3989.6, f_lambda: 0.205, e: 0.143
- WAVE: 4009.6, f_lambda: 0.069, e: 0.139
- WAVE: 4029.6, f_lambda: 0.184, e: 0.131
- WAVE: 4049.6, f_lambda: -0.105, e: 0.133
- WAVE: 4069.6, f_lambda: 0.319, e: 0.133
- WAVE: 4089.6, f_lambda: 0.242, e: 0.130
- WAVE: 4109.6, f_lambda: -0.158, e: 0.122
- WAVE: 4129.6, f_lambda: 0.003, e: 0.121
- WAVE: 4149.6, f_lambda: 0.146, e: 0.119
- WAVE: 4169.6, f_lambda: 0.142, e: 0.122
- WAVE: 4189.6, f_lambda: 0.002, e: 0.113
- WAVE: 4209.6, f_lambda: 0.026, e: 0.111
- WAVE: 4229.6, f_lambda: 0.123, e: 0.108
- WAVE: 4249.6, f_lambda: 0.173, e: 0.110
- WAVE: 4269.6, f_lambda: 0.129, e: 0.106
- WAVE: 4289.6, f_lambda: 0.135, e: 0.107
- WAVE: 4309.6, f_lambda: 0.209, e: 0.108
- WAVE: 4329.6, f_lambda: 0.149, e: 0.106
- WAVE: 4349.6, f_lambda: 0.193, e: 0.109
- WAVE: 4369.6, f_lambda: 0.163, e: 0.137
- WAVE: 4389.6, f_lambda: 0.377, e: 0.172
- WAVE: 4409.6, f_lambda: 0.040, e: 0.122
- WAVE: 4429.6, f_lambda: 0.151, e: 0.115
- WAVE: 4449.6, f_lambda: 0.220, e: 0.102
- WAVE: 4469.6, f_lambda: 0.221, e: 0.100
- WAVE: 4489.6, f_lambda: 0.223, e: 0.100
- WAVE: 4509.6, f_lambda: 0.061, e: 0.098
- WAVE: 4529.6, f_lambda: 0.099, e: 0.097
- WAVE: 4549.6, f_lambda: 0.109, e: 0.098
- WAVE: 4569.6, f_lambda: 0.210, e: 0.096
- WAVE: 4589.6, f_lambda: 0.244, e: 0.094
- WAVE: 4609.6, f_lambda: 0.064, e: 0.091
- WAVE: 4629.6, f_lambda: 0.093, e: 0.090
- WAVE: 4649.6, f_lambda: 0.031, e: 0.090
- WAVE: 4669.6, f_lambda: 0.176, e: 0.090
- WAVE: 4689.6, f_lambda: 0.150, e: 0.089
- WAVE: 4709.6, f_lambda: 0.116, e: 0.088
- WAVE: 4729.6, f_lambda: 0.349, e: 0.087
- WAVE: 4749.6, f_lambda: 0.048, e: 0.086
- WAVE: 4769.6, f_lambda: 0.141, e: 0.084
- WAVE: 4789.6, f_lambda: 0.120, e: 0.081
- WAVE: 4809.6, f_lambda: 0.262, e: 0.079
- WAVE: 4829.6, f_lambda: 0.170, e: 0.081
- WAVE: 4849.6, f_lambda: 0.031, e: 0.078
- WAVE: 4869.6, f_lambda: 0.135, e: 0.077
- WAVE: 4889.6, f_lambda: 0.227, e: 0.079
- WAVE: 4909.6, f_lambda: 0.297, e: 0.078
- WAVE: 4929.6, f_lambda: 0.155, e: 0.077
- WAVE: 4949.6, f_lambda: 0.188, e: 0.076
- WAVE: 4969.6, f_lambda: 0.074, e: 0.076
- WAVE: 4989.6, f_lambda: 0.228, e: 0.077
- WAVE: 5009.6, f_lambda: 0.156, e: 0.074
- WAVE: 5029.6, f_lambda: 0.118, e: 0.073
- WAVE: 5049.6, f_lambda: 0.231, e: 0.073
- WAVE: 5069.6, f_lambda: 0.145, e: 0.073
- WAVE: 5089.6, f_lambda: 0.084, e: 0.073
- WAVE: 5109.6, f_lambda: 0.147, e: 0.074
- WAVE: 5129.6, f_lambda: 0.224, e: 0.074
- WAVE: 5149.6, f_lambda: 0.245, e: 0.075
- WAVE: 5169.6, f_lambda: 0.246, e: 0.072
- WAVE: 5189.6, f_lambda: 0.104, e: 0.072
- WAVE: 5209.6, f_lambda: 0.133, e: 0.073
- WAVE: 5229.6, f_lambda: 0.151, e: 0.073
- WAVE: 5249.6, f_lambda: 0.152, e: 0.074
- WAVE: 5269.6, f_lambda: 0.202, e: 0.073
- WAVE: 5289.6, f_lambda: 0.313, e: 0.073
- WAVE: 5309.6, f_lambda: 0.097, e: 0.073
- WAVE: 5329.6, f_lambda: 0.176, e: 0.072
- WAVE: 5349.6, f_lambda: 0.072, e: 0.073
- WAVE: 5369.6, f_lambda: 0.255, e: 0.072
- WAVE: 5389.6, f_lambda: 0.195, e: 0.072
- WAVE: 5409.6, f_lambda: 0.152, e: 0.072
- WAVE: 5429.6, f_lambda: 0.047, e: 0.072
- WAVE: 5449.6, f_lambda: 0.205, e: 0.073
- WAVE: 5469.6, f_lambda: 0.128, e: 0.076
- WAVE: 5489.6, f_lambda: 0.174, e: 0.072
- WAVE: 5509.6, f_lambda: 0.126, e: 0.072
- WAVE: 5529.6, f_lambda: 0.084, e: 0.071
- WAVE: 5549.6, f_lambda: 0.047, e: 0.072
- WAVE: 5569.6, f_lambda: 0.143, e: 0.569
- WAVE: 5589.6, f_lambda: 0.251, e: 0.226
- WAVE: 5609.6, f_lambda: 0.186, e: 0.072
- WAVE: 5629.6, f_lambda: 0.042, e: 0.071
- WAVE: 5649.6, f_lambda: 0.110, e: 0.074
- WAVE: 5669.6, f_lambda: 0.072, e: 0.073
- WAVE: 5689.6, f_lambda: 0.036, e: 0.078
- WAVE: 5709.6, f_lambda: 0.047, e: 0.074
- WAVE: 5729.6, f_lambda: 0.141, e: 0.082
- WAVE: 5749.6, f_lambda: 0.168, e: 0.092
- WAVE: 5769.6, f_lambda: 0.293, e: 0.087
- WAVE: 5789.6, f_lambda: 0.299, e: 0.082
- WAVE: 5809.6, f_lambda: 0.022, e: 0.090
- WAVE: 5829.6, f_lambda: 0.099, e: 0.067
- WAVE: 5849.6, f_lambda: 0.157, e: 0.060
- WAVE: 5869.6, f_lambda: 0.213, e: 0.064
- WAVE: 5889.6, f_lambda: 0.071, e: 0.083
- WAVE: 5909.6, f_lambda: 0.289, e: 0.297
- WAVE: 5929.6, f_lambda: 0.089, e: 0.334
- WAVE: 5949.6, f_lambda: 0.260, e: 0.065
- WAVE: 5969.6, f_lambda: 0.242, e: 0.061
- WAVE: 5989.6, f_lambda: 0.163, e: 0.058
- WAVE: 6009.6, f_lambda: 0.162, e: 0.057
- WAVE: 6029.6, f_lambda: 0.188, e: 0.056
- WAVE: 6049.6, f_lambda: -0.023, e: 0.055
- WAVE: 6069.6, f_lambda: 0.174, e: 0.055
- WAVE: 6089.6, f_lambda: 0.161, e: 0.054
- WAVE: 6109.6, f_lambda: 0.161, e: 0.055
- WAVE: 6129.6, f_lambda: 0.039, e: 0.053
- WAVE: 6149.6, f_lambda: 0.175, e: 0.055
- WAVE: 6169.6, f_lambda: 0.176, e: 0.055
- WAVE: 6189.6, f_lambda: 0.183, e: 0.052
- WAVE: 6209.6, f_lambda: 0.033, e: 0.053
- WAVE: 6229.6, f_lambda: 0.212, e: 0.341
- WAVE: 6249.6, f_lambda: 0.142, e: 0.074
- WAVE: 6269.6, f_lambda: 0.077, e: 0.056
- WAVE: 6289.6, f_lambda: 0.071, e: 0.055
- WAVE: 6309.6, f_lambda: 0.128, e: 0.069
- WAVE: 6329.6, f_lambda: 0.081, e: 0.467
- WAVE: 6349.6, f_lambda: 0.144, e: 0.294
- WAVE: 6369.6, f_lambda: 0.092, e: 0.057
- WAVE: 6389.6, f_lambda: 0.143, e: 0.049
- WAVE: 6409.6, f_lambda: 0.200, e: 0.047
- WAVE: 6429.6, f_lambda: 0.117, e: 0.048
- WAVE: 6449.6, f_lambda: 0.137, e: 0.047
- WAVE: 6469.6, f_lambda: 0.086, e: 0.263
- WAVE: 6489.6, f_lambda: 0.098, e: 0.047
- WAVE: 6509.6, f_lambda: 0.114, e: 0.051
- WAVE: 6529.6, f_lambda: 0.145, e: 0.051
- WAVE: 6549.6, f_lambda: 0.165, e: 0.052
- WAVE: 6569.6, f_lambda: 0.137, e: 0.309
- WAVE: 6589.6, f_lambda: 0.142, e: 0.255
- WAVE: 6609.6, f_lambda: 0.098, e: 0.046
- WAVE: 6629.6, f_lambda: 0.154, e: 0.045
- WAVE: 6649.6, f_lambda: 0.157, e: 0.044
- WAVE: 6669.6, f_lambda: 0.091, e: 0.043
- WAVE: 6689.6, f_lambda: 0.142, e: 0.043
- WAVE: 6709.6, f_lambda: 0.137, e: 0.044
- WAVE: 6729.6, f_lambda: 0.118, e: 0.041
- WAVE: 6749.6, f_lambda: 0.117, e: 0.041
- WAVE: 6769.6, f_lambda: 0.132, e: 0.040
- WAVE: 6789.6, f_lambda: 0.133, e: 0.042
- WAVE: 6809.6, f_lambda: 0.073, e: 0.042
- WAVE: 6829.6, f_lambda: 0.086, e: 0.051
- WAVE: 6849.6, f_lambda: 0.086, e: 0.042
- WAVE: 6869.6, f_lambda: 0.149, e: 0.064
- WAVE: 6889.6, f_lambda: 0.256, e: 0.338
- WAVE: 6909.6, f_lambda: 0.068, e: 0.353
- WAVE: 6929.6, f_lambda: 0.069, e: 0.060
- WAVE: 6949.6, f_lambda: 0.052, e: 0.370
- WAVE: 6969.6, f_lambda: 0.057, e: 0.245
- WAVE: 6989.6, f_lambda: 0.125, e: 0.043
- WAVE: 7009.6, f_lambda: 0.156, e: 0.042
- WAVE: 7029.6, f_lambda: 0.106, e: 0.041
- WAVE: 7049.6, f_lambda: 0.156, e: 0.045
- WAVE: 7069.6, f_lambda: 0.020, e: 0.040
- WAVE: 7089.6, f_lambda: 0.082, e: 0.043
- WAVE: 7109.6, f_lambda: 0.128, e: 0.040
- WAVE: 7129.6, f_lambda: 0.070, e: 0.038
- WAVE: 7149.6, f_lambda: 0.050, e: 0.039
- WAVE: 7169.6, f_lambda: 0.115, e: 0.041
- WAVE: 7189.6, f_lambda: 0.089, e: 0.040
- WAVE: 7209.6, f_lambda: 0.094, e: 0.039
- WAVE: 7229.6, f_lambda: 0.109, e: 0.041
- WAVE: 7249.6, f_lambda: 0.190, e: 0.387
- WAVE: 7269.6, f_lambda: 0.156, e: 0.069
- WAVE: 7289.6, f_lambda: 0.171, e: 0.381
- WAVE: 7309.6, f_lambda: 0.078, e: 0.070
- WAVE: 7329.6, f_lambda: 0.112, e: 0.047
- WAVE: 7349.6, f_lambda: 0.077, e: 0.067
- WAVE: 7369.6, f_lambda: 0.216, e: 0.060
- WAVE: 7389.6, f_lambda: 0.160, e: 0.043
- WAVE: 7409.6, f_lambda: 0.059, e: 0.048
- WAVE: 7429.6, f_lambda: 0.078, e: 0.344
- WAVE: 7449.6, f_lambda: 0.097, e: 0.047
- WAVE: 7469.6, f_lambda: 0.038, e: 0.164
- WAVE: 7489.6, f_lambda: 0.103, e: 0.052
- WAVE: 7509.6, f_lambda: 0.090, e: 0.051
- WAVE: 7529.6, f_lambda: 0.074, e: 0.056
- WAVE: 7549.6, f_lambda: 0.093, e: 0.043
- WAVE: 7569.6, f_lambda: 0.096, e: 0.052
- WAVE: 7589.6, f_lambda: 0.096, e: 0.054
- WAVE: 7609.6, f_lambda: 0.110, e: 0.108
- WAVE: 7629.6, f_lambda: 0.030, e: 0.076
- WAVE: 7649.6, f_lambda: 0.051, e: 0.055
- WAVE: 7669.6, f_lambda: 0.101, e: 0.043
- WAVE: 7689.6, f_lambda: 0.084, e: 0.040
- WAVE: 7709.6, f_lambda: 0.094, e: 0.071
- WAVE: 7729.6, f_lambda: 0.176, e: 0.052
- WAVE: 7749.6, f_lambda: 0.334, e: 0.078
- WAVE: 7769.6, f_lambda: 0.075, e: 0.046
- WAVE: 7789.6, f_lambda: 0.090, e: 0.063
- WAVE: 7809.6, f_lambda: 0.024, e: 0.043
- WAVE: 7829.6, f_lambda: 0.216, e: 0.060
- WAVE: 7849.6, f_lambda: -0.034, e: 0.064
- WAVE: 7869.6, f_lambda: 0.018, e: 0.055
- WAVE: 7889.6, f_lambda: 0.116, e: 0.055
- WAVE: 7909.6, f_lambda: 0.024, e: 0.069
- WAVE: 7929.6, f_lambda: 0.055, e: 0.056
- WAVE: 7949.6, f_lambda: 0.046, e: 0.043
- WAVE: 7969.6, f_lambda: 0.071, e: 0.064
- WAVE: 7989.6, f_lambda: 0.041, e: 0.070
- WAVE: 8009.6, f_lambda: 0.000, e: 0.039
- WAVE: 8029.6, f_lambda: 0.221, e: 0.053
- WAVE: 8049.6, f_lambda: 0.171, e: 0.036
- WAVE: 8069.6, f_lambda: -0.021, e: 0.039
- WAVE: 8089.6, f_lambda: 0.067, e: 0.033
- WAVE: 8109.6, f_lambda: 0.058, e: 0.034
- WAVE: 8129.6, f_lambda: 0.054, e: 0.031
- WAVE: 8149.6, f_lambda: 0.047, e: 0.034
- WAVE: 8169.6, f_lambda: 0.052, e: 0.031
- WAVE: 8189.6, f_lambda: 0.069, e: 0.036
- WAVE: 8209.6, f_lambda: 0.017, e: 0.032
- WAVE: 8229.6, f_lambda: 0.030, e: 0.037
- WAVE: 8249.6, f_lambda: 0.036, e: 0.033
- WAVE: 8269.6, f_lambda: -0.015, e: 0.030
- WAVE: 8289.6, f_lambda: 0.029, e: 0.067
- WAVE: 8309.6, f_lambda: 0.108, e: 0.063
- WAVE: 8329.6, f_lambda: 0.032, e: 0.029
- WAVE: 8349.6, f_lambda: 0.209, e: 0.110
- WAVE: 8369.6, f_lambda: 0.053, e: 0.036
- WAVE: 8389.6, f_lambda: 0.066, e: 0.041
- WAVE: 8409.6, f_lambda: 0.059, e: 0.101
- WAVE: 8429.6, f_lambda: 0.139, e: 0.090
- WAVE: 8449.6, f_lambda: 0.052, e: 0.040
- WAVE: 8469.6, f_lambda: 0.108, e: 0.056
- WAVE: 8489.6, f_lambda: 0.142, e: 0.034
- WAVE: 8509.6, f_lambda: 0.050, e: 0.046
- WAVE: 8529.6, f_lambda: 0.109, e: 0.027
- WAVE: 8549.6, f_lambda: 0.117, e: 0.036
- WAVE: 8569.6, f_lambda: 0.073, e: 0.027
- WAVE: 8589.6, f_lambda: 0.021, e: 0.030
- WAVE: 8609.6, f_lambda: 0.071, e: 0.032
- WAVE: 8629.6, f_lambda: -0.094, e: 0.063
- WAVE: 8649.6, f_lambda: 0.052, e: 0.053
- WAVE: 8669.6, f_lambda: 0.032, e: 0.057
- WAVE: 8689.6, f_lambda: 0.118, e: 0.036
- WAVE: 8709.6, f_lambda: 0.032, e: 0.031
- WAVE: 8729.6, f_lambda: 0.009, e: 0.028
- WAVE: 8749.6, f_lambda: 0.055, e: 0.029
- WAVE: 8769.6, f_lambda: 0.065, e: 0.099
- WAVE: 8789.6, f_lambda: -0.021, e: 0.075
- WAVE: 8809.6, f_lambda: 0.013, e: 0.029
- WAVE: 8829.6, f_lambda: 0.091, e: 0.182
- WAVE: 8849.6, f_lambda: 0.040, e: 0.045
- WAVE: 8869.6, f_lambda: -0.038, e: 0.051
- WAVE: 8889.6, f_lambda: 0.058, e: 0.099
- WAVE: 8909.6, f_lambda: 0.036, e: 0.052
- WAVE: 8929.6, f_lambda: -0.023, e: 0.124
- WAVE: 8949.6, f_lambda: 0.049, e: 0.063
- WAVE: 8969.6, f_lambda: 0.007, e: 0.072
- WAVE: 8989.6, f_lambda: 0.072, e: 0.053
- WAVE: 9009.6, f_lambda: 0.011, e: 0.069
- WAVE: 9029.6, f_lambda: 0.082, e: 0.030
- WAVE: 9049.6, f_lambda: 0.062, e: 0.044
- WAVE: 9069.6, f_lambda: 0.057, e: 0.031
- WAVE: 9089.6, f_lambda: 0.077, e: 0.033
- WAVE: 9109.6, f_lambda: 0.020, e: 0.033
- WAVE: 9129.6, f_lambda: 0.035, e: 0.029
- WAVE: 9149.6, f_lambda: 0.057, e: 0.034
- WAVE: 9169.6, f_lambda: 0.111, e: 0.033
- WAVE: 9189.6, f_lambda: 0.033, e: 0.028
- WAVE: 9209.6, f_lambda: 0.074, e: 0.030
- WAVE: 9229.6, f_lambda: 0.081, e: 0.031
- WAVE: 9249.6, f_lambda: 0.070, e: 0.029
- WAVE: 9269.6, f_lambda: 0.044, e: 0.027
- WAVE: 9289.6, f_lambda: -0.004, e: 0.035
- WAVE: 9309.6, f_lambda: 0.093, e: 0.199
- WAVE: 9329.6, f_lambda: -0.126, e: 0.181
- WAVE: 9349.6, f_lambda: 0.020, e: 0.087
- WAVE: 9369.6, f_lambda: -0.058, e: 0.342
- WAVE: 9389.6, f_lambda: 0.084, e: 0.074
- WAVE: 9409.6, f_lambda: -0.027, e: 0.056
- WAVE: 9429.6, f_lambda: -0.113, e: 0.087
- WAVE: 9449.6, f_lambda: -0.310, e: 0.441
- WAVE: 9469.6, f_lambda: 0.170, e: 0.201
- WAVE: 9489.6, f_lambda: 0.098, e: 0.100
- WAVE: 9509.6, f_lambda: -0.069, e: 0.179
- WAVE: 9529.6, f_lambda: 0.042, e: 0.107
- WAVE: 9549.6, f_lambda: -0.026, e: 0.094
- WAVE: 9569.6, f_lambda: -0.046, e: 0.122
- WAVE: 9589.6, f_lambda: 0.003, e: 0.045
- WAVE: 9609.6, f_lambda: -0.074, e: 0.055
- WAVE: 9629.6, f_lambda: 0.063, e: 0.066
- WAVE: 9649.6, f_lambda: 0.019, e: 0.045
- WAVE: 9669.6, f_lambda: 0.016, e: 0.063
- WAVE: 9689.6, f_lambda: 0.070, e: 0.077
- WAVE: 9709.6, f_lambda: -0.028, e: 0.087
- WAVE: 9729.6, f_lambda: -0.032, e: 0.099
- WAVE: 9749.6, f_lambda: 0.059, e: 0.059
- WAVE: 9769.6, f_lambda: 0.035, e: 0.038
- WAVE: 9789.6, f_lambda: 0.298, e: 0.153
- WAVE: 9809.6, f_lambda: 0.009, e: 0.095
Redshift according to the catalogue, 0.180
